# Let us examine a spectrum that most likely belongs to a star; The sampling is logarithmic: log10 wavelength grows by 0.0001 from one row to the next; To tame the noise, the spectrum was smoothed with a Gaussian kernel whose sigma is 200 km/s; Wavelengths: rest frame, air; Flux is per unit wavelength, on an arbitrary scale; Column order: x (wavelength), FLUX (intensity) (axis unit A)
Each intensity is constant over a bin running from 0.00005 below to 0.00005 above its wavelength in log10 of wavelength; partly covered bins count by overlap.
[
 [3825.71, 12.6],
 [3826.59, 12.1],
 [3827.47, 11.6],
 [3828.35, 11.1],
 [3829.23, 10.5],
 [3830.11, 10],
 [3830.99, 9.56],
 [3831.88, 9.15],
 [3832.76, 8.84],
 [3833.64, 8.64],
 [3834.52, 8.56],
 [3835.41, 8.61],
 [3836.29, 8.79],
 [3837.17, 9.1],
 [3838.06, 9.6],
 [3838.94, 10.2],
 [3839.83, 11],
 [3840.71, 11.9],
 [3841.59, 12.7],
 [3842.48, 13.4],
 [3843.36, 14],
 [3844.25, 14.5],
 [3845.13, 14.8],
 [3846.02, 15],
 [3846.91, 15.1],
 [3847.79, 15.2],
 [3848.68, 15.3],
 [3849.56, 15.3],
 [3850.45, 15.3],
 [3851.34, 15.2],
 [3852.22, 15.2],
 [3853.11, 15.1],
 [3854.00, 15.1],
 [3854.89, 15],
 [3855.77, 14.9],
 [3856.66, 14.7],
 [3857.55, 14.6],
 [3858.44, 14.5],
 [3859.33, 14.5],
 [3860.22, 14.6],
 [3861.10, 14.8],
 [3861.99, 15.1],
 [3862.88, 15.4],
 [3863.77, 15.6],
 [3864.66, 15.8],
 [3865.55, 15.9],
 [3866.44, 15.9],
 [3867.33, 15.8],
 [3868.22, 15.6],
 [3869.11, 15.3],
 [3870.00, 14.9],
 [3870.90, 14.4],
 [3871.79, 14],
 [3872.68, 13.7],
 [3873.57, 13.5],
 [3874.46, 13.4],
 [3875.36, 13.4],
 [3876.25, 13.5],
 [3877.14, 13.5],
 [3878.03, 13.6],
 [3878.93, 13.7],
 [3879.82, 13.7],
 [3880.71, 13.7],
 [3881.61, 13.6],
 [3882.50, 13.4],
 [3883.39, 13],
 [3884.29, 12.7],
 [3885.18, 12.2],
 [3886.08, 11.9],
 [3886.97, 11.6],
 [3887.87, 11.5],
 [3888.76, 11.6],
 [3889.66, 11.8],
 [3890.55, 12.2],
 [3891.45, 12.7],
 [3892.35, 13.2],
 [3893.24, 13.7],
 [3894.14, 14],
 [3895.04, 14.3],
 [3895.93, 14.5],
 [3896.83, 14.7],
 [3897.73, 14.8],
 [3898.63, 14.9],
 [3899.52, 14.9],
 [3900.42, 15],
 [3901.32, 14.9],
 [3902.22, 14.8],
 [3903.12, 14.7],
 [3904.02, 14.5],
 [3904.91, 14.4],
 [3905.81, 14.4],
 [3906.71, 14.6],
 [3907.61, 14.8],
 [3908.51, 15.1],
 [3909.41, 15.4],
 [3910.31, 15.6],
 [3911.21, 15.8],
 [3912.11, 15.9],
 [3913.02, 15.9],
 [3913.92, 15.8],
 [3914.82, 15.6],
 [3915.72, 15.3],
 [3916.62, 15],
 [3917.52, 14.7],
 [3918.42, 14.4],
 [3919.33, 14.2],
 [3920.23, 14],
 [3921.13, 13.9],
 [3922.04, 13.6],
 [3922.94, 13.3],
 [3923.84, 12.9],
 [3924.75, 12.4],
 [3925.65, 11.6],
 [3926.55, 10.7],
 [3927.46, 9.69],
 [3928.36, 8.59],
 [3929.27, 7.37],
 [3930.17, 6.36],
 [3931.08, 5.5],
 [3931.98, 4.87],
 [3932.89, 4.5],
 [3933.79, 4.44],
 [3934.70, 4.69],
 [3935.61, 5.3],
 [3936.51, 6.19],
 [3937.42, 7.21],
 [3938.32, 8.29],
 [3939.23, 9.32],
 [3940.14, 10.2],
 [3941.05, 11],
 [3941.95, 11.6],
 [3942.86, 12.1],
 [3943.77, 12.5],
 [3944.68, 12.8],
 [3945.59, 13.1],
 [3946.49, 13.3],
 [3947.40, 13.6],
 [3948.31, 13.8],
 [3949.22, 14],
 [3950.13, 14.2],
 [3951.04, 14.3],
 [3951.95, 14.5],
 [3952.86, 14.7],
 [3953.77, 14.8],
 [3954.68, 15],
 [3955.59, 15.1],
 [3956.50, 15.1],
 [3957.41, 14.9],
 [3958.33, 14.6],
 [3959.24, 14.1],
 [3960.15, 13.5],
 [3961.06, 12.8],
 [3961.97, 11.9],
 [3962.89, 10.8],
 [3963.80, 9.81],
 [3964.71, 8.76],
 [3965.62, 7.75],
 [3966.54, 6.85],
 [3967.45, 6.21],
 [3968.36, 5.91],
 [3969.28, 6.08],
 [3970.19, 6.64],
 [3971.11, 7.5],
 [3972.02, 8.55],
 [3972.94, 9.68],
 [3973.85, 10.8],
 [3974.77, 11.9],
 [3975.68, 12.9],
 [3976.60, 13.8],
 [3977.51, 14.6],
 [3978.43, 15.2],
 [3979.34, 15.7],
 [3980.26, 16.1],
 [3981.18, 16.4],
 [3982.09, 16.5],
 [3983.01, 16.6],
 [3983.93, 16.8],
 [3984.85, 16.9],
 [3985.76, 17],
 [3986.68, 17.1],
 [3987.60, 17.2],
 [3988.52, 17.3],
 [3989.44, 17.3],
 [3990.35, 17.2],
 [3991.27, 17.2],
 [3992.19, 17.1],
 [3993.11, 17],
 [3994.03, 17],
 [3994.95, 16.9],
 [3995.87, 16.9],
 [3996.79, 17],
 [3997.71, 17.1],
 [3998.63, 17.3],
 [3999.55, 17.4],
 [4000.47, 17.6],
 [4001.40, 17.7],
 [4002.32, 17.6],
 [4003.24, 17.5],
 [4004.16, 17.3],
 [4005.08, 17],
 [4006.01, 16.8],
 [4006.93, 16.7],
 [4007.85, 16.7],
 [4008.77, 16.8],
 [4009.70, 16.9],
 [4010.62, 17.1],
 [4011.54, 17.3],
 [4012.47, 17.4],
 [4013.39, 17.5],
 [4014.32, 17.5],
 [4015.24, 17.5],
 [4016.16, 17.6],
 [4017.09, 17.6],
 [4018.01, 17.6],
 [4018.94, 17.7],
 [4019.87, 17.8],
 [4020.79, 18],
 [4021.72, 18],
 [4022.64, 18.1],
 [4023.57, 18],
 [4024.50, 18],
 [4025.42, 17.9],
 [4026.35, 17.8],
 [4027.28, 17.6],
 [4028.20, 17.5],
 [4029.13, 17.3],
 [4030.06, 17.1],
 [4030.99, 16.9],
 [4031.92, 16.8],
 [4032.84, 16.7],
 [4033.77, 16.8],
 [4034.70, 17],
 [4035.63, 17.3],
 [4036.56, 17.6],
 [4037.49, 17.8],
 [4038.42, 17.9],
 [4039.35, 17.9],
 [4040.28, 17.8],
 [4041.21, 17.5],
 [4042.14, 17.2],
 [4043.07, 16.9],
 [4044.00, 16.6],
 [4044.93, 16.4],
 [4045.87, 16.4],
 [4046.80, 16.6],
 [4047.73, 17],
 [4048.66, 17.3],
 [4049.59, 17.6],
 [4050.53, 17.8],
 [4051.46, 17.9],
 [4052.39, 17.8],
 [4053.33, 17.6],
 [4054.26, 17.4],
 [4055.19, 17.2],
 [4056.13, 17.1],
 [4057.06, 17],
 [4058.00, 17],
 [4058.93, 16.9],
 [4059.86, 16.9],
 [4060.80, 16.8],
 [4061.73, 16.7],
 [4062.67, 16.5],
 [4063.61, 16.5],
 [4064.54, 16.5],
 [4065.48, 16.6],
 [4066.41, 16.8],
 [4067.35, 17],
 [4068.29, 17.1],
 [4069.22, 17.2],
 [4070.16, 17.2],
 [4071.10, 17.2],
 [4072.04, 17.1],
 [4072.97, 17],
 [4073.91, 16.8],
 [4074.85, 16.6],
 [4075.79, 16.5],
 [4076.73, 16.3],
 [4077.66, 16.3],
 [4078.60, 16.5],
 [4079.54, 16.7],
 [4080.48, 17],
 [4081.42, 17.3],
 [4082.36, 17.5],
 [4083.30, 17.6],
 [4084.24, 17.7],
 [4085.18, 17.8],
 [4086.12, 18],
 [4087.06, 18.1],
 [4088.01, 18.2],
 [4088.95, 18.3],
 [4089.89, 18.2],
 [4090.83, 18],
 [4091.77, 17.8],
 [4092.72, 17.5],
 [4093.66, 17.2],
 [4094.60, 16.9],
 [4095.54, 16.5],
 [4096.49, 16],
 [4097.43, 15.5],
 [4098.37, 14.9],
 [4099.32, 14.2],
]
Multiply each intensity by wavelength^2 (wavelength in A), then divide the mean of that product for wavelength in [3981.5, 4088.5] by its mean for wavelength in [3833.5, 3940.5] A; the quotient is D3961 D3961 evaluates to 1.43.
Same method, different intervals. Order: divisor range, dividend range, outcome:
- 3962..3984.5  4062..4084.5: 1.56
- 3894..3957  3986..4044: 1.44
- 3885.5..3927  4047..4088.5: 1.32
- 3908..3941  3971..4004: 1.46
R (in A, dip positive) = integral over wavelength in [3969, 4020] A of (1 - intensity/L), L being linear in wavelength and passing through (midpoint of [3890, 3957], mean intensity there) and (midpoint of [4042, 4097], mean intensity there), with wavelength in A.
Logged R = -3.5 A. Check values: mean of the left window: 12.6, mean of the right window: 17.1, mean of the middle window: 15.9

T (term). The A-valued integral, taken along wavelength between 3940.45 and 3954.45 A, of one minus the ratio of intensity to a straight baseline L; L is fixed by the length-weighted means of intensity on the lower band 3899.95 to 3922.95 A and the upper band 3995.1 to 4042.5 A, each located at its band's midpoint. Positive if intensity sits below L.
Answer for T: 2.1 A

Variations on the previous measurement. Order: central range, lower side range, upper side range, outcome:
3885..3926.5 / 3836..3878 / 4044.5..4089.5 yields 2.2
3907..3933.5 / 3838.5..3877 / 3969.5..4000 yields 4.1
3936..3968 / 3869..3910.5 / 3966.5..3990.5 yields 3.5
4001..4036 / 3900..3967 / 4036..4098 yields -4.6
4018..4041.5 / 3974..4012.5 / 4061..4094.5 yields -1.0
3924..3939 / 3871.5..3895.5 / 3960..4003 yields 6.7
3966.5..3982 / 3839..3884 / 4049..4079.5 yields 4.6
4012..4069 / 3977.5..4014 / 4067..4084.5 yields -1.1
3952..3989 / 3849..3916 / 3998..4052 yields 7.7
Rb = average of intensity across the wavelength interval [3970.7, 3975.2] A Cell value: 9.69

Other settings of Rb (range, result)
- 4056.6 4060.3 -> 17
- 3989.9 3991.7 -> 17.2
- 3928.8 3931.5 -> 6.42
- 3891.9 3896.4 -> 13.9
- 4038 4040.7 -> 17.9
